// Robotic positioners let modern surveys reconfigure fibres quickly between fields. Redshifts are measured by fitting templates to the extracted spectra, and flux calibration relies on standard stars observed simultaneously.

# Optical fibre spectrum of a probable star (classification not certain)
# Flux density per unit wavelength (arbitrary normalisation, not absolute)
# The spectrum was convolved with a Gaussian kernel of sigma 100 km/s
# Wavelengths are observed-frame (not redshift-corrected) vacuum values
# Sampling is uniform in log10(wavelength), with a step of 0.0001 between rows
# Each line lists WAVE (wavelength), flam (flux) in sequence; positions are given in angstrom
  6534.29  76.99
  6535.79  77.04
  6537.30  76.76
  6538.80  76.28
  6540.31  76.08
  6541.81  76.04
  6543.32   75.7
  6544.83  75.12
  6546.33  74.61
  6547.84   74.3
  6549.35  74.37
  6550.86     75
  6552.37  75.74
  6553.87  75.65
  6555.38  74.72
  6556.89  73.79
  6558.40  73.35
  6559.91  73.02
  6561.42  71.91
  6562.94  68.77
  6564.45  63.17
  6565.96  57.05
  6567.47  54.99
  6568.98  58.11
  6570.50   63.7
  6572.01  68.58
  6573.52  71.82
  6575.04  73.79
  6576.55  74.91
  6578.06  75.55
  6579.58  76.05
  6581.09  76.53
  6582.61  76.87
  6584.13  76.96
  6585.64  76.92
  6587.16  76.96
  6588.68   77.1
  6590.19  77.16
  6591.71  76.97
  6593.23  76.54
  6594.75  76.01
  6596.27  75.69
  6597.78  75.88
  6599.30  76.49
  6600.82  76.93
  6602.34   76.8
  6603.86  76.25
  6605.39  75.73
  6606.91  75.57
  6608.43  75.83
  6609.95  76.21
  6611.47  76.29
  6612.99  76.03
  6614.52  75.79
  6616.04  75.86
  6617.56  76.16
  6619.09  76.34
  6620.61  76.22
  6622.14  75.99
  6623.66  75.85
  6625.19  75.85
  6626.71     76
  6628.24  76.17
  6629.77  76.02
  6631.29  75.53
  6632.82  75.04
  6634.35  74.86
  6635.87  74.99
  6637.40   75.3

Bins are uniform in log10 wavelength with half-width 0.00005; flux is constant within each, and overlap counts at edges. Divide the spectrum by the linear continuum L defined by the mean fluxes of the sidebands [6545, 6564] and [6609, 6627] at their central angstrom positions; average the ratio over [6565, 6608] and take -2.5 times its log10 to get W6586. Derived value 0.02 mag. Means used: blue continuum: 73.6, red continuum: 76.1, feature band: 73.3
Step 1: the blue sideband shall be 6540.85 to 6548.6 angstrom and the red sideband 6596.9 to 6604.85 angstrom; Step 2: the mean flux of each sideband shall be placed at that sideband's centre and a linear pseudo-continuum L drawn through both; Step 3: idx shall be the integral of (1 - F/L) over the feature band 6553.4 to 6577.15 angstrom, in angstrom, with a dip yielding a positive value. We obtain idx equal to 2.3 angstrom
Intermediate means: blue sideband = 75.2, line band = 68.4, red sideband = 76.4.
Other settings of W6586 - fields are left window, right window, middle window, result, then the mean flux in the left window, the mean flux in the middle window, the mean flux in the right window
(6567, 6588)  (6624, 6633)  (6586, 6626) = -0.03 mag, 71.8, 76.3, 75.8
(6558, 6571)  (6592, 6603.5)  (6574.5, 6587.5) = -0.08 mag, 64.6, 76.1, 76.4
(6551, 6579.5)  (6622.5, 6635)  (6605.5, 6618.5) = -0.03 mag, 69.7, 76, 75.7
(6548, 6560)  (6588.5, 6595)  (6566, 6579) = 0.13 mag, 74.5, 67.2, 76.8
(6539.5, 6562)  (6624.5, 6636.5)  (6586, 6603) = -0.02 mag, 74.7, 76.6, 75.6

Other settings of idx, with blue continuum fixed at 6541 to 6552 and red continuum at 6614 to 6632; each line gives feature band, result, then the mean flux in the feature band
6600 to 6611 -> -0.1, 76.2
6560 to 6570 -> 1.6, 63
